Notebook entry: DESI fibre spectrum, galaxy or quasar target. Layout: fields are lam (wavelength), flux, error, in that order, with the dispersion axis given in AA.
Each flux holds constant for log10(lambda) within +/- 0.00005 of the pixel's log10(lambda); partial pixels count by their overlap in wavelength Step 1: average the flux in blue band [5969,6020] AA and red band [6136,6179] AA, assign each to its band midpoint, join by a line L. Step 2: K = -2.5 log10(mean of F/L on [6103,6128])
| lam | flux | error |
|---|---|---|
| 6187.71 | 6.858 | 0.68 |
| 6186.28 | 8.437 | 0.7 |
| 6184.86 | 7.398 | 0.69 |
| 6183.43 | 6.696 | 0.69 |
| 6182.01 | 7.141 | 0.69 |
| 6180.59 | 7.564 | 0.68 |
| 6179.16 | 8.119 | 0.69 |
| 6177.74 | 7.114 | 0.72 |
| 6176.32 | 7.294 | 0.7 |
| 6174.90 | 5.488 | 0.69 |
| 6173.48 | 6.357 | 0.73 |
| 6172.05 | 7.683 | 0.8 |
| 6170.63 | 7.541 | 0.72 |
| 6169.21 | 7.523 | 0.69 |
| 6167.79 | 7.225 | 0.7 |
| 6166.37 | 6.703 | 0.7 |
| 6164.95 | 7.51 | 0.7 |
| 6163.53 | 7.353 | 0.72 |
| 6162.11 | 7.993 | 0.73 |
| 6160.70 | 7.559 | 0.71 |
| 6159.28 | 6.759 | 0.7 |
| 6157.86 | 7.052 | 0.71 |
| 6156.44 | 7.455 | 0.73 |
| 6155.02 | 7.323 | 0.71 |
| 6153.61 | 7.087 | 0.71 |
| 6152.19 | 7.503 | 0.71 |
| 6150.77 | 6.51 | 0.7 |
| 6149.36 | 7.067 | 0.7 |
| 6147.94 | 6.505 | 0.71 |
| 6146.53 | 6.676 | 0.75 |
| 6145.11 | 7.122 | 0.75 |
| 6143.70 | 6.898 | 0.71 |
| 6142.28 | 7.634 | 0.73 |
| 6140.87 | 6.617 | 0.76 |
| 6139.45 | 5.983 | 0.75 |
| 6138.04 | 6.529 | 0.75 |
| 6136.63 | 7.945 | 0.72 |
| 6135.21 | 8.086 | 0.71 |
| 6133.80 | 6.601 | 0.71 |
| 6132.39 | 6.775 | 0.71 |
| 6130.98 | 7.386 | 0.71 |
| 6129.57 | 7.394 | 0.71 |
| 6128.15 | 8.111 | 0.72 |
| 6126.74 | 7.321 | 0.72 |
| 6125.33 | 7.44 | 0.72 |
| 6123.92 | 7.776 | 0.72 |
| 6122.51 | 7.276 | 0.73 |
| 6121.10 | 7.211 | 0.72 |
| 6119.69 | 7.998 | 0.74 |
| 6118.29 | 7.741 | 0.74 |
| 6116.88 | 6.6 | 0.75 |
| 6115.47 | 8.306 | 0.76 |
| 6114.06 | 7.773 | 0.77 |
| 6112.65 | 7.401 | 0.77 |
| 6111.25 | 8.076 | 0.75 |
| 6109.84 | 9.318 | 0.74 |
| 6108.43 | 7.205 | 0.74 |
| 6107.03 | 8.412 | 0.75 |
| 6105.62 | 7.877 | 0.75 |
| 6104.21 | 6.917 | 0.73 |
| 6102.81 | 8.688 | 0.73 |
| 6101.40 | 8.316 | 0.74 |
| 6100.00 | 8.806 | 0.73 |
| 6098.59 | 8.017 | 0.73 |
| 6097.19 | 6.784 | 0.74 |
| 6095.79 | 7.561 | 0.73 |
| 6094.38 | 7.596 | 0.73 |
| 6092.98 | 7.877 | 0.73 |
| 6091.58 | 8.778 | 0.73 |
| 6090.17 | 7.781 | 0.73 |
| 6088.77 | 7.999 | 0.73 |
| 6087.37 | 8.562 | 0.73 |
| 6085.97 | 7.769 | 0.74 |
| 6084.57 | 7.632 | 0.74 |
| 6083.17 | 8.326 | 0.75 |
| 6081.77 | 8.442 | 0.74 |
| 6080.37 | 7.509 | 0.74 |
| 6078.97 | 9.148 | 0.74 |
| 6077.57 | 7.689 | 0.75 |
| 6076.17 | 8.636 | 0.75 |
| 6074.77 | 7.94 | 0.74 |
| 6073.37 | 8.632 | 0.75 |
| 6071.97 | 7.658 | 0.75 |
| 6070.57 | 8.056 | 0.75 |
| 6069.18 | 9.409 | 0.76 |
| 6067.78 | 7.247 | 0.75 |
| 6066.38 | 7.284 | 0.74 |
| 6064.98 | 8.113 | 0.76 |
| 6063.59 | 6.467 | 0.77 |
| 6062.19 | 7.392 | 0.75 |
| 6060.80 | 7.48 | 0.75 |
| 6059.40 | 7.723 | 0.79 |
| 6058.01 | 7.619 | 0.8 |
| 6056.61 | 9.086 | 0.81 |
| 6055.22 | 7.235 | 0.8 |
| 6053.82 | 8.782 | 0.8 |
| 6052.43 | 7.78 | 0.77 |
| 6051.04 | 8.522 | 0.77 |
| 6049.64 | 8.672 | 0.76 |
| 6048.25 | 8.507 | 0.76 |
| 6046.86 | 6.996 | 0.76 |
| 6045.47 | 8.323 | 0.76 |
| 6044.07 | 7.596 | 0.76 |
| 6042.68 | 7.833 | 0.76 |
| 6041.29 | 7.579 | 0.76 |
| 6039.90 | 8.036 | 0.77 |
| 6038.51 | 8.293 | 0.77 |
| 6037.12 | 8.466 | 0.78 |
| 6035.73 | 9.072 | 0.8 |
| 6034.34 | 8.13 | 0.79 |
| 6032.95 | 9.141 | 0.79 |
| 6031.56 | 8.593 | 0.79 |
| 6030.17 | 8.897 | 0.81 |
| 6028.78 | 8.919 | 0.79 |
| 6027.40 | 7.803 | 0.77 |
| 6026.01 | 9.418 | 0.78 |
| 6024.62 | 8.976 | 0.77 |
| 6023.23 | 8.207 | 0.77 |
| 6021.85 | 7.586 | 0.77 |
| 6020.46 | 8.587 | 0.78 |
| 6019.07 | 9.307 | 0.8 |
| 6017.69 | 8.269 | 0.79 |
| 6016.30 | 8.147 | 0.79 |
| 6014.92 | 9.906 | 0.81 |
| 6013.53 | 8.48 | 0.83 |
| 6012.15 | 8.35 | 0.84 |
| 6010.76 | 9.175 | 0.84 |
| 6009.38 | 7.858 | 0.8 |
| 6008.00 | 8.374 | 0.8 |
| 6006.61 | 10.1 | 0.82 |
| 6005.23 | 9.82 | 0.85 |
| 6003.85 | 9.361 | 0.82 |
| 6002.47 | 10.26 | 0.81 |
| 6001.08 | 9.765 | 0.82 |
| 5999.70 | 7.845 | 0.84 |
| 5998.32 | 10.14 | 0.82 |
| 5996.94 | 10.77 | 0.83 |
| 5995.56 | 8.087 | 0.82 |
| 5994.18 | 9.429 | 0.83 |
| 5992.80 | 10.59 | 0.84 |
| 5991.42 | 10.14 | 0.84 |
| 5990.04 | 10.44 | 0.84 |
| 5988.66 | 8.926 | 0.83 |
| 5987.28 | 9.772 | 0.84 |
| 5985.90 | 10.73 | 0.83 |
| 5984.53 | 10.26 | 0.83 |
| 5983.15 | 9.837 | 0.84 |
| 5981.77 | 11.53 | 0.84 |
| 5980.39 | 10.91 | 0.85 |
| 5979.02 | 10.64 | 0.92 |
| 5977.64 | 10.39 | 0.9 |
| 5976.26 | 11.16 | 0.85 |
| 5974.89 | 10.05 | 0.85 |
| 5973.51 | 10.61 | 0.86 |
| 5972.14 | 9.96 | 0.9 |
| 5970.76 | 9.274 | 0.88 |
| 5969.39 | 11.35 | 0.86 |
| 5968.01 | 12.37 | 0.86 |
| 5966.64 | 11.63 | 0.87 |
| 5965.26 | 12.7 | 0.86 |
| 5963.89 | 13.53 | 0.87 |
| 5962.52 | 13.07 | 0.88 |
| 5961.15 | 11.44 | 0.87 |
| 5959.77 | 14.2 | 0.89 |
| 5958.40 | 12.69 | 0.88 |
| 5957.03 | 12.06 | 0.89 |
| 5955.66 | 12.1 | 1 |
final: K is 0.006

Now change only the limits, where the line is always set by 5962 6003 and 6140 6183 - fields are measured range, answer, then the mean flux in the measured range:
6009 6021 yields 0.14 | 8.7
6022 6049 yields 0.14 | 8.34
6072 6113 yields 0.05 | 8.06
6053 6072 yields 0.15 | 7.83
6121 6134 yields 0.06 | 7.36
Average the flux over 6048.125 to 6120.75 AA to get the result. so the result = 7.98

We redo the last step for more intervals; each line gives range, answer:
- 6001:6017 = 9.11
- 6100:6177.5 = 7.36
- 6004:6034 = 8.76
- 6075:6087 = 8.15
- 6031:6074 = 8.05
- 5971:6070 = 8.91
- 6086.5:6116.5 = 7.99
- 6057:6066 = 7.51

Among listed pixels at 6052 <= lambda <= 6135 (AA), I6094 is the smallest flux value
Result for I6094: 6.467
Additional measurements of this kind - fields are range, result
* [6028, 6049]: 6.996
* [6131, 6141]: 5.983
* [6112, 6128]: 6.6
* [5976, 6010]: 7.845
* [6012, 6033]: 7.586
